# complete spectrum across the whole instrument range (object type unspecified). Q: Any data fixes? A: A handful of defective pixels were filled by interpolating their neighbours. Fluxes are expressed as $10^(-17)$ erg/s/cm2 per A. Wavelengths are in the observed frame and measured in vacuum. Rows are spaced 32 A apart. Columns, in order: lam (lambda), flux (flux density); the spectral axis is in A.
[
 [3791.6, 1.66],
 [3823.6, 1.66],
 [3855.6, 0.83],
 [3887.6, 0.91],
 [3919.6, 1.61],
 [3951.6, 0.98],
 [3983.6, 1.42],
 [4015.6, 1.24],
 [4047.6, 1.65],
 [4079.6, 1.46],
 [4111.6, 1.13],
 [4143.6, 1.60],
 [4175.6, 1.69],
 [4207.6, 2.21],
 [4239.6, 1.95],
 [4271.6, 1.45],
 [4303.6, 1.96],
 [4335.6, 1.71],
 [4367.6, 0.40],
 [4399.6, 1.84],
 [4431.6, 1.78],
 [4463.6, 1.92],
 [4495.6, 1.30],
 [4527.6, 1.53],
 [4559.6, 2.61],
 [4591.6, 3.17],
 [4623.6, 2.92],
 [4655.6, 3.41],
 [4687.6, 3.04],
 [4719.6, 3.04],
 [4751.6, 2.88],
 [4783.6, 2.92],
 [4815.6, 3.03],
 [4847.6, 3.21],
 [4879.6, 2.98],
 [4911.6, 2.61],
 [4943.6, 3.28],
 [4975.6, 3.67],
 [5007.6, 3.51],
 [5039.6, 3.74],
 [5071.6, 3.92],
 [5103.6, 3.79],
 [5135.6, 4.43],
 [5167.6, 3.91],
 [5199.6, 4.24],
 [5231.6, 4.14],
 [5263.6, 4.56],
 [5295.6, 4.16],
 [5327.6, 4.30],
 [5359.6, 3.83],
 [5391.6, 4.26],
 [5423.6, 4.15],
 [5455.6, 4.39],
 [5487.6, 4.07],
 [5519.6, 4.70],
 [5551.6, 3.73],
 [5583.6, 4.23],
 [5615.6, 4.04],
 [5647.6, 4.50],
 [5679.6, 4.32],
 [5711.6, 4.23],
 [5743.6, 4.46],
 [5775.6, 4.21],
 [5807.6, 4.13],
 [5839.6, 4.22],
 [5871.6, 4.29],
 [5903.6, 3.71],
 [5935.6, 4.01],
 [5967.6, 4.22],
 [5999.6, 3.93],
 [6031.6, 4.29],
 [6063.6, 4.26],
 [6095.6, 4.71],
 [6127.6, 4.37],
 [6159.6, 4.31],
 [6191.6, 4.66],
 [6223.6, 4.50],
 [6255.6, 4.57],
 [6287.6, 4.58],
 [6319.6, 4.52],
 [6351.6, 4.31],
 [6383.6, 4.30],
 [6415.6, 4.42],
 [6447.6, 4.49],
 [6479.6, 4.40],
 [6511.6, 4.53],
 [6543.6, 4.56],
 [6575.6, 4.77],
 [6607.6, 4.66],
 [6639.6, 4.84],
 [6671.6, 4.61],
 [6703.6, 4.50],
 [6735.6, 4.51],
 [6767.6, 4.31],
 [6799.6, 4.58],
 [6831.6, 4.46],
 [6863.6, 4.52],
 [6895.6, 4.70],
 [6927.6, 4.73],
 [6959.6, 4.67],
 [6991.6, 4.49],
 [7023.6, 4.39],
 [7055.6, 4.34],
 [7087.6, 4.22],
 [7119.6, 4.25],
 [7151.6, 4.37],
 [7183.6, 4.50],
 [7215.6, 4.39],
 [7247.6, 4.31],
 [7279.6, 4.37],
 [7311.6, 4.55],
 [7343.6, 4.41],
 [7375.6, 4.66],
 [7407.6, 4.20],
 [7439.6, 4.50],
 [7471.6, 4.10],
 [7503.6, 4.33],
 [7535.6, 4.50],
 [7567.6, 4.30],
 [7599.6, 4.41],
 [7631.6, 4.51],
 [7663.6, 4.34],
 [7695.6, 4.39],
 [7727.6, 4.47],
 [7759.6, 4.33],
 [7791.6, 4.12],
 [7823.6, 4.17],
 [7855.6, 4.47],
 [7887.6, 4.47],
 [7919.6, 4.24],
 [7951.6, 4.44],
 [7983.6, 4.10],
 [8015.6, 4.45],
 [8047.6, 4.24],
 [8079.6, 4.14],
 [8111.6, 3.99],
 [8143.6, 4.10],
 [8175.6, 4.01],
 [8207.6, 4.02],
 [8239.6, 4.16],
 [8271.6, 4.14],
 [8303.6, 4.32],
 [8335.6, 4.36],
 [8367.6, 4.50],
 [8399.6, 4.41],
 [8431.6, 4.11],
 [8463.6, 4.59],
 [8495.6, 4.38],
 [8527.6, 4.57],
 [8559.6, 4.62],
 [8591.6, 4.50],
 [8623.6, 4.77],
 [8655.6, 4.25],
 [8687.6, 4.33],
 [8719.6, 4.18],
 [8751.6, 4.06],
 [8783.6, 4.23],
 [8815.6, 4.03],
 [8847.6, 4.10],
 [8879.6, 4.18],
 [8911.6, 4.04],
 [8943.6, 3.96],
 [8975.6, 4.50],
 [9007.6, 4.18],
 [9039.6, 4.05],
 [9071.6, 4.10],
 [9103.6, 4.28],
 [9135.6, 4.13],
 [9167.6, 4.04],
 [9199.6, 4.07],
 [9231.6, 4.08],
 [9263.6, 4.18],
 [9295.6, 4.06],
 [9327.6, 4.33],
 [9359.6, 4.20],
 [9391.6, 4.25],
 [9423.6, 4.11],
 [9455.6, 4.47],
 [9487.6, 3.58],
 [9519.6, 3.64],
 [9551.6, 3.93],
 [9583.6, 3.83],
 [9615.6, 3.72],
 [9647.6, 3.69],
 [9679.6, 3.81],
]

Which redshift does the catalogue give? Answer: 0.140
